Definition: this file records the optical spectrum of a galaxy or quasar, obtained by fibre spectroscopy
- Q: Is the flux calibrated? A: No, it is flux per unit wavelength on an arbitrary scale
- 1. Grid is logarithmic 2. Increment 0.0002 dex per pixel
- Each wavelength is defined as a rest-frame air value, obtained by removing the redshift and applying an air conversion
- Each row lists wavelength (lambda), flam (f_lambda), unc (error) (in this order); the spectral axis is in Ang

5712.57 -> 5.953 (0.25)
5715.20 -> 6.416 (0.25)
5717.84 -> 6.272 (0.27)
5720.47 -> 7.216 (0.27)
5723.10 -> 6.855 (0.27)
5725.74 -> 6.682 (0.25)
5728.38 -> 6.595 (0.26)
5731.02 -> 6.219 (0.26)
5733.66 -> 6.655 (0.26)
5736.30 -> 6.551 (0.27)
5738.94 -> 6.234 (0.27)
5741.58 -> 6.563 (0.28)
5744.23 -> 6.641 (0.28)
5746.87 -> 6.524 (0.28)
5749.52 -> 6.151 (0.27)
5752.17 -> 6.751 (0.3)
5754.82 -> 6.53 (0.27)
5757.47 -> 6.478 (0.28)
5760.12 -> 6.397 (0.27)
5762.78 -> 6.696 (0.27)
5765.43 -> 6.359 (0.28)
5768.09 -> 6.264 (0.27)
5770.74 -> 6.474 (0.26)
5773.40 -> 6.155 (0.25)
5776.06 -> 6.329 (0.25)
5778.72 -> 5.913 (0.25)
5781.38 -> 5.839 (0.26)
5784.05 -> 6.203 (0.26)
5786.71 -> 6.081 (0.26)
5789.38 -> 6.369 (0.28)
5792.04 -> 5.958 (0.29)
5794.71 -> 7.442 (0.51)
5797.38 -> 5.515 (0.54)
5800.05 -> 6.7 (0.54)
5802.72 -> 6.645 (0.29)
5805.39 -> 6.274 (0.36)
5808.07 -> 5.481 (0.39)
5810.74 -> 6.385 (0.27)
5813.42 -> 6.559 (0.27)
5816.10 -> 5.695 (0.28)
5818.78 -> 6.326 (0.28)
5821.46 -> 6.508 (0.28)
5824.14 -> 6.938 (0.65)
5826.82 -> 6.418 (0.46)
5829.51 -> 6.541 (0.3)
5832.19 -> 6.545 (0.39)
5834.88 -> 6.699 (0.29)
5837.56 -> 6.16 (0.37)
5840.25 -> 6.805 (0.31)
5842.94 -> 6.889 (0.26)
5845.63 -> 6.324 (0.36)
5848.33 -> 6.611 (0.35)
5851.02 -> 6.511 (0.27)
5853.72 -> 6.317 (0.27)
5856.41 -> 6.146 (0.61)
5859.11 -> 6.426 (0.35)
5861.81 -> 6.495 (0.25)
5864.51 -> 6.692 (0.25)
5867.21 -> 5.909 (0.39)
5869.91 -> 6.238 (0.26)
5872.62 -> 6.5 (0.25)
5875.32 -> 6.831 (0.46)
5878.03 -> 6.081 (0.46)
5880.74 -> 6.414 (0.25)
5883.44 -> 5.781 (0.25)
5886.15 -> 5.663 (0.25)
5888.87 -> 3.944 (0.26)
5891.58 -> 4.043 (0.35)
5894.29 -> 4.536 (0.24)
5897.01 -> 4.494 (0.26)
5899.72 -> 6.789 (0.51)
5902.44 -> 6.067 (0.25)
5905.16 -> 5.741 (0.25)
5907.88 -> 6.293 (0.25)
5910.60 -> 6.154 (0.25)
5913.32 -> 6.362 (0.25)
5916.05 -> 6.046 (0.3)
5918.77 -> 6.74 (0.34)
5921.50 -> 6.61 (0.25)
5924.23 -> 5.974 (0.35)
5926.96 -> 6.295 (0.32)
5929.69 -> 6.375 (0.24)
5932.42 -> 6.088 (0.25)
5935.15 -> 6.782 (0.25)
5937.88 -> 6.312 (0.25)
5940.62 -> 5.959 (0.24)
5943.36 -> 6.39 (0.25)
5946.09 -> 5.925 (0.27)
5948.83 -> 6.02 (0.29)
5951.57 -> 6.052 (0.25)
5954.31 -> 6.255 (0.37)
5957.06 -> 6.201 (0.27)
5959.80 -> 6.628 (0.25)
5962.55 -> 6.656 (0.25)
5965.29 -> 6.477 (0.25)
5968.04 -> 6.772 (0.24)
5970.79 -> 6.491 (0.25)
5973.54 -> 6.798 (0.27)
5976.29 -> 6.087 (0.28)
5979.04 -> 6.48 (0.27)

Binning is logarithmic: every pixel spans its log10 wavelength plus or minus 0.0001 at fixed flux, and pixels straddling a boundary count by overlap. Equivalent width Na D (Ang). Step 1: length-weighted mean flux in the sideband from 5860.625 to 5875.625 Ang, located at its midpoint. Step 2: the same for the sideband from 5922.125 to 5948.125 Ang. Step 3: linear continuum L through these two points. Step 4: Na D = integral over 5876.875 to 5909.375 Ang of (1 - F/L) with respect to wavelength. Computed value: 4.4 Ang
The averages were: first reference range 6.42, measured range 5.49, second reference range 6.24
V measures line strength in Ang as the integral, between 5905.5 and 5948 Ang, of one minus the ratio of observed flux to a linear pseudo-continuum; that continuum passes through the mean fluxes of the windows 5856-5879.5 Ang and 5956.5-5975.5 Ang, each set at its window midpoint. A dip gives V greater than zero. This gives 1.5 Ang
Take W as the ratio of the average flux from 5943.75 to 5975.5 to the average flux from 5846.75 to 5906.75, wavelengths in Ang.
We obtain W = 1.08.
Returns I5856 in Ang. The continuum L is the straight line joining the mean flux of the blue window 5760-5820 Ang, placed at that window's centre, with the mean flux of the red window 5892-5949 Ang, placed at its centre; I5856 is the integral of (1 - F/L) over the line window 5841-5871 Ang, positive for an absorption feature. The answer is -1.3 Ang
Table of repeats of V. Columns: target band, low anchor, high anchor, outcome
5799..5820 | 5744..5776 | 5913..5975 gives 0.5 Ang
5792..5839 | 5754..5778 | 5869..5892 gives -2.0 Ang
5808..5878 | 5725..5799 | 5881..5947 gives -3.5 Ang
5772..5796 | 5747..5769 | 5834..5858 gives 0.8 Ang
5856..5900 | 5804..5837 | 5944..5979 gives 4.0 Ang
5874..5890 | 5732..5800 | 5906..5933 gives 1.3 Ang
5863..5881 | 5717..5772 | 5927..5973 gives 0.1 Ang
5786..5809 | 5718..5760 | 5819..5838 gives 0.9 Ang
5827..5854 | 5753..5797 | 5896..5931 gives -1.3 Ang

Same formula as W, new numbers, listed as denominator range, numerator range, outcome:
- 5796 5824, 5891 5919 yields 0.92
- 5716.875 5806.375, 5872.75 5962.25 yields 0.94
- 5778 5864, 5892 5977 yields 0.97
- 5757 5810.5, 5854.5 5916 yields 0.94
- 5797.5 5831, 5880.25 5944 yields 0.93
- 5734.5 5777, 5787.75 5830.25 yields 0.99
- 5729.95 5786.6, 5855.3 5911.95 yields 0.92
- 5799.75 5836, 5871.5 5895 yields 0.87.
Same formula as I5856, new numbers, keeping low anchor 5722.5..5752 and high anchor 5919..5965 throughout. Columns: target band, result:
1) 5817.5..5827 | -0.2 Ang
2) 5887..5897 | 3.2 Ang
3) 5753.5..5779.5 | 0.5 Ang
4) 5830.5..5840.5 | -0.2 Ang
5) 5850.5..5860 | 0.1 Ang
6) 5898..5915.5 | 0.4 Ang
